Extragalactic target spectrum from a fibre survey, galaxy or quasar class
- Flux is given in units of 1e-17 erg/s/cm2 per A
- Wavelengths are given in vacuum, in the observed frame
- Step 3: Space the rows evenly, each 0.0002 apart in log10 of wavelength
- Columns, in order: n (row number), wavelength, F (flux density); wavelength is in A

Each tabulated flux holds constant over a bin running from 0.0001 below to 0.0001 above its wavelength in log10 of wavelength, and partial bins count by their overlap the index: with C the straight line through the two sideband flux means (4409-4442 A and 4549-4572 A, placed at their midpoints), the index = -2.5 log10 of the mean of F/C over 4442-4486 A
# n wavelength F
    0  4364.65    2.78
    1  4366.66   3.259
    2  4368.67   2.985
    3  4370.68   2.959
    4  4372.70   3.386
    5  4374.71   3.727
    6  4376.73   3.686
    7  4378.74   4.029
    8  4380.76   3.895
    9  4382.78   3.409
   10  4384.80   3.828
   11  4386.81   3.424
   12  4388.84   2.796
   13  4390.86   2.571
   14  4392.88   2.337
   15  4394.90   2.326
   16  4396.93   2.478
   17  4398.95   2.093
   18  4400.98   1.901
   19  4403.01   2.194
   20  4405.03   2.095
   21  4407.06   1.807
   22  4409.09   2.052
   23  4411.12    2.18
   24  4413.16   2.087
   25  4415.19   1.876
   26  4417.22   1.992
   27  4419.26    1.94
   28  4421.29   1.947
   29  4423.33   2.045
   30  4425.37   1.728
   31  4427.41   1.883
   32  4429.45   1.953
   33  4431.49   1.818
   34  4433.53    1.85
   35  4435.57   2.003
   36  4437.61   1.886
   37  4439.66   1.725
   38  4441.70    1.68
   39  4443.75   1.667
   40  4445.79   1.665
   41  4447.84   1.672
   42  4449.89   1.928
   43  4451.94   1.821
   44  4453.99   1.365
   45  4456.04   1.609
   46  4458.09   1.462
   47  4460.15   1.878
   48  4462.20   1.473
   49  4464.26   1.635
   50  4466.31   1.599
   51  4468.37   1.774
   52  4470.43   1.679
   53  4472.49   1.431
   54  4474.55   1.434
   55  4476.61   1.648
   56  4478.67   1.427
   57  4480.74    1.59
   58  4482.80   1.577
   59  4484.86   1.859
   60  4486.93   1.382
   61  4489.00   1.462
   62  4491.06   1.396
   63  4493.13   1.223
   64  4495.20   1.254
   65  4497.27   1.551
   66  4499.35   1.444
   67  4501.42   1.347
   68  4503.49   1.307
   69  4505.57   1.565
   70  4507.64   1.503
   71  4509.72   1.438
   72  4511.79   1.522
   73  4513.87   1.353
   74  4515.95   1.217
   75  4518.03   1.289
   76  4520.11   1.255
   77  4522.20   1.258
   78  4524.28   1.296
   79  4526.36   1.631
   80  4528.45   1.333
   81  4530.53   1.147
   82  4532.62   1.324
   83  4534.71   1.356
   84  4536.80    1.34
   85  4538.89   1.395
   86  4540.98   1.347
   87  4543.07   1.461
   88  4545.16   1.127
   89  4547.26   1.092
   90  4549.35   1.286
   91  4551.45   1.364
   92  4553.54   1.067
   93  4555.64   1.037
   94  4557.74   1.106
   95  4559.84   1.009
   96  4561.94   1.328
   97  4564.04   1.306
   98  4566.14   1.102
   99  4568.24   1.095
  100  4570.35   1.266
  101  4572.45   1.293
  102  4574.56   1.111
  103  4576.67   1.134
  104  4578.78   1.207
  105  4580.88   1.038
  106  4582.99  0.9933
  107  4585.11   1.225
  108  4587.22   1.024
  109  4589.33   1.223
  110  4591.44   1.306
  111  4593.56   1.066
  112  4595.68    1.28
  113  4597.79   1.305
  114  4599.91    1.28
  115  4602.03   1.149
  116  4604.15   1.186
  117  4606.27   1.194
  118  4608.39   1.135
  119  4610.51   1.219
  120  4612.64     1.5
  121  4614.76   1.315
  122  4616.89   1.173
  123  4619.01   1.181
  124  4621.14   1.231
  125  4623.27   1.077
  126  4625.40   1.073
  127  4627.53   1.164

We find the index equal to 0.05 mag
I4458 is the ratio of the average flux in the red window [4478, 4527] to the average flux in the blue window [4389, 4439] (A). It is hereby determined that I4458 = 0.69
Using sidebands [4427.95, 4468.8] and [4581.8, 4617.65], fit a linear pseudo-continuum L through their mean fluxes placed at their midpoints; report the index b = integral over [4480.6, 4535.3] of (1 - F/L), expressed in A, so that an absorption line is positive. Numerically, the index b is 4.4 A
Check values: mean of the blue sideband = 1.72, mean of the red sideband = 1.21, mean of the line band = 1.4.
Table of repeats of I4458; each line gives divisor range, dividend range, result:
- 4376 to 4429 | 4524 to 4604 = 0.49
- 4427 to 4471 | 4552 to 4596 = 0.67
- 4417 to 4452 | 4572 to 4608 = 0.64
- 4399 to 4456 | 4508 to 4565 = 0.69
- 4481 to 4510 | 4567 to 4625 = 0.82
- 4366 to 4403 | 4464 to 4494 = 0.51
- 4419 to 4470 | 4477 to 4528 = 0.81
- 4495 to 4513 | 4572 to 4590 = 0.78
